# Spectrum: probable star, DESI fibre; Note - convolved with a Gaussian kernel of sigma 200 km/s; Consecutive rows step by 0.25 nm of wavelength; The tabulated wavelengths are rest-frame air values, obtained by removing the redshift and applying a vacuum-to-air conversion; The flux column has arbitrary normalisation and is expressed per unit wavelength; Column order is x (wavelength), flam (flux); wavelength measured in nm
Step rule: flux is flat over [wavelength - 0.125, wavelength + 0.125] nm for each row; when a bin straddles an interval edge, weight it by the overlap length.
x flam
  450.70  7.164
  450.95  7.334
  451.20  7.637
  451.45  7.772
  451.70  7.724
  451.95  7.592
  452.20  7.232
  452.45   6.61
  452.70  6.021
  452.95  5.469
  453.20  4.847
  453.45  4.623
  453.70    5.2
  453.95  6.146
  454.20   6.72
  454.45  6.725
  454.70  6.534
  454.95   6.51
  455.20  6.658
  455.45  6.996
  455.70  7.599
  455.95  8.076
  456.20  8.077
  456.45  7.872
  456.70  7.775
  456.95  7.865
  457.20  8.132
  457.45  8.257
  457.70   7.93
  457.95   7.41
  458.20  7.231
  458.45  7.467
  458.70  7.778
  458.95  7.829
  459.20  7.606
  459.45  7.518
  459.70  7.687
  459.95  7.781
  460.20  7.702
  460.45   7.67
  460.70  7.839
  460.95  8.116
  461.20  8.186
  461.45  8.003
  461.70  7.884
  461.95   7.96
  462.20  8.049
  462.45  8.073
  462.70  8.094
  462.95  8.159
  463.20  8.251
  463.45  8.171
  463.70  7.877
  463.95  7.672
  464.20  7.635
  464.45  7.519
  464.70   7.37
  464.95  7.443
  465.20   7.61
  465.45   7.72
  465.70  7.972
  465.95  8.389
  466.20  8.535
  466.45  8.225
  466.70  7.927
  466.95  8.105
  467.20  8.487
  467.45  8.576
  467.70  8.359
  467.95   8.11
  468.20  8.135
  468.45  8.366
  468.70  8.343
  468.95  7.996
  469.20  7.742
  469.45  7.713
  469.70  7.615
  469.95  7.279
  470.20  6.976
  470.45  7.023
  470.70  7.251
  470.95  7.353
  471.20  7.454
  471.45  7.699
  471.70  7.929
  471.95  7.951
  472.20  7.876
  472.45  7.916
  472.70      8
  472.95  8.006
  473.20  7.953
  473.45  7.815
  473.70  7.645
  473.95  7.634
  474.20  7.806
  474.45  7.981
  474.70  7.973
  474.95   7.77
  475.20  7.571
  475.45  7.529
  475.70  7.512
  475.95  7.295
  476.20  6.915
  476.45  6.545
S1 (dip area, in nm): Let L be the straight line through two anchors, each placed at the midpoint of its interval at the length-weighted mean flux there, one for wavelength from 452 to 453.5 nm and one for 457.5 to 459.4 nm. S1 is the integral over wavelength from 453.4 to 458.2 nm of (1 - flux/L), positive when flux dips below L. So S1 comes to -0.20 nm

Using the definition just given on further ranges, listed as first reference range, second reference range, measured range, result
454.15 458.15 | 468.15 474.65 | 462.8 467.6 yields -0.22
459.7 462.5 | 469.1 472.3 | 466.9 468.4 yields -0.13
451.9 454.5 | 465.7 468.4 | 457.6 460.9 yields -0.30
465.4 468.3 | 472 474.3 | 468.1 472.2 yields 0.18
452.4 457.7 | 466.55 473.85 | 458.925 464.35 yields -0.47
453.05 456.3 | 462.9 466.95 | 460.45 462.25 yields -0.14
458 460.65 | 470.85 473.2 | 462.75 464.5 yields -0.05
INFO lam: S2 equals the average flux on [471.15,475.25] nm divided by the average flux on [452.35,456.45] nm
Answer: 1.21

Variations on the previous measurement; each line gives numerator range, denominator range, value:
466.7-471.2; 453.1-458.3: 1.12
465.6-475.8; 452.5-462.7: 1.08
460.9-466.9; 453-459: 1.13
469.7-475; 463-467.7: 0.96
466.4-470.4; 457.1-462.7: 1.02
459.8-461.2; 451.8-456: 1.22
